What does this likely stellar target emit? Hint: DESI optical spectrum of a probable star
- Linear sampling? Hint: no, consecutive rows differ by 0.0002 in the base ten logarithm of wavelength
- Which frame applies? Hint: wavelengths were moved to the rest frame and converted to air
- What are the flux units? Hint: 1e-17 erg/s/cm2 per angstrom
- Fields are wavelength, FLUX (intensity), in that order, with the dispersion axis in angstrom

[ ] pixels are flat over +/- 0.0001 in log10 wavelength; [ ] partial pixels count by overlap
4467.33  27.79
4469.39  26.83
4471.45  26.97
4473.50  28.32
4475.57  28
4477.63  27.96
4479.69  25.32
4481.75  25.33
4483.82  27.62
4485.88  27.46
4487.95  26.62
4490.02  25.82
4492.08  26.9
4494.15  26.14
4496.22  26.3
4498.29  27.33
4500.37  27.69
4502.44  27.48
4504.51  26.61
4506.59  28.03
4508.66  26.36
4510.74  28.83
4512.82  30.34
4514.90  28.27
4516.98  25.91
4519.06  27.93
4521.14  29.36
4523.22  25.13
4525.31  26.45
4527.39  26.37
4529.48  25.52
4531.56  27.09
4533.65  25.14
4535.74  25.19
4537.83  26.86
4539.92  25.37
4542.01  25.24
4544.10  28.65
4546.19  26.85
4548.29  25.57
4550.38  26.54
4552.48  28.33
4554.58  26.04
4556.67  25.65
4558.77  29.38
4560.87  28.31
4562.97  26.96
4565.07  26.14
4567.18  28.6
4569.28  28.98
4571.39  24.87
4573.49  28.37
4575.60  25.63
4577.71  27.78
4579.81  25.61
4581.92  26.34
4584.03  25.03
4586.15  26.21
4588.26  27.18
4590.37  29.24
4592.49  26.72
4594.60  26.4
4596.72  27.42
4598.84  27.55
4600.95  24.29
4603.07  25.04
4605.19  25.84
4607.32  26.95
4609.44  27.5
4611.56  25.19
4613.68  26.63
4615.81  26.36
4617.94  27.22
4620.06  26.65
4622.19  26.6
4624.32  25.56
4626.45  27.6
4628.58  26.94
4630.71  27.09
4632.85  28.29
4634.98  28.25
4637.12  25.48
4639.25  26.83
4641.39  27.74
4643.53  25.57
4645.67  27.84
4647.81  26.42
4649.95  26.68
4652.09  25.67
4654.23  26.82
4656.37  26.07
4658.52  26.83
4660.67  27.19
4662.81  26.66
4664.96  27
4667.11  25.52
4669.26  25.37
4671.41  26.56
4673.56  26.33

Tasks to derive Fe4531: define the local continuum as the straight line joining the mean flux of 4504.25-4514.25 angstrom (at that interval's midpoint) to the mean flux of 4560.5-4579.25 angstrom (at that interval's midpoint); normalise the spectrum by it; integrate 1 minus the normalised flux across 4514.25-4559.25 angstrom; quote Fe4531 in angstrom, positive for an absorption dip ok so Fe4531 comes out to 1.77 angstrom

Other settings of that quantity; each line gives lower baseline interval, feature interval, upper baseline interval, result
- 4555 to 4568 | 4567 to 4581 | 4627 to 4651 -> 0.17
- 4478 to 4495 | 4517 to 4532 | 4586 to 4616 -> -0.14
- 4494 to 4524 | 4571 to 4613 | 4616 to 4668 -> 0.87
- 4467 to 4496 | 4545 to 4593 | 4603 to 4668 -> -0.37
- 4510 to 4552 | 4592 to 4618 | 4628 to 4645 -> 0.60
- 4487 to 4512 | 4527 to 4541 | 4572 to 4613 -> 0.49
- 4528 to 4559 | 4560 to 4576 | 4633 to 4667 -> -0.48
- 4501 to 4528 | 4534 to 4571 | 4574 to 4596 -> 0.18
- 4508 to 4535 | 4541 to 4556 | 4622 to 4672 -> 0.17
